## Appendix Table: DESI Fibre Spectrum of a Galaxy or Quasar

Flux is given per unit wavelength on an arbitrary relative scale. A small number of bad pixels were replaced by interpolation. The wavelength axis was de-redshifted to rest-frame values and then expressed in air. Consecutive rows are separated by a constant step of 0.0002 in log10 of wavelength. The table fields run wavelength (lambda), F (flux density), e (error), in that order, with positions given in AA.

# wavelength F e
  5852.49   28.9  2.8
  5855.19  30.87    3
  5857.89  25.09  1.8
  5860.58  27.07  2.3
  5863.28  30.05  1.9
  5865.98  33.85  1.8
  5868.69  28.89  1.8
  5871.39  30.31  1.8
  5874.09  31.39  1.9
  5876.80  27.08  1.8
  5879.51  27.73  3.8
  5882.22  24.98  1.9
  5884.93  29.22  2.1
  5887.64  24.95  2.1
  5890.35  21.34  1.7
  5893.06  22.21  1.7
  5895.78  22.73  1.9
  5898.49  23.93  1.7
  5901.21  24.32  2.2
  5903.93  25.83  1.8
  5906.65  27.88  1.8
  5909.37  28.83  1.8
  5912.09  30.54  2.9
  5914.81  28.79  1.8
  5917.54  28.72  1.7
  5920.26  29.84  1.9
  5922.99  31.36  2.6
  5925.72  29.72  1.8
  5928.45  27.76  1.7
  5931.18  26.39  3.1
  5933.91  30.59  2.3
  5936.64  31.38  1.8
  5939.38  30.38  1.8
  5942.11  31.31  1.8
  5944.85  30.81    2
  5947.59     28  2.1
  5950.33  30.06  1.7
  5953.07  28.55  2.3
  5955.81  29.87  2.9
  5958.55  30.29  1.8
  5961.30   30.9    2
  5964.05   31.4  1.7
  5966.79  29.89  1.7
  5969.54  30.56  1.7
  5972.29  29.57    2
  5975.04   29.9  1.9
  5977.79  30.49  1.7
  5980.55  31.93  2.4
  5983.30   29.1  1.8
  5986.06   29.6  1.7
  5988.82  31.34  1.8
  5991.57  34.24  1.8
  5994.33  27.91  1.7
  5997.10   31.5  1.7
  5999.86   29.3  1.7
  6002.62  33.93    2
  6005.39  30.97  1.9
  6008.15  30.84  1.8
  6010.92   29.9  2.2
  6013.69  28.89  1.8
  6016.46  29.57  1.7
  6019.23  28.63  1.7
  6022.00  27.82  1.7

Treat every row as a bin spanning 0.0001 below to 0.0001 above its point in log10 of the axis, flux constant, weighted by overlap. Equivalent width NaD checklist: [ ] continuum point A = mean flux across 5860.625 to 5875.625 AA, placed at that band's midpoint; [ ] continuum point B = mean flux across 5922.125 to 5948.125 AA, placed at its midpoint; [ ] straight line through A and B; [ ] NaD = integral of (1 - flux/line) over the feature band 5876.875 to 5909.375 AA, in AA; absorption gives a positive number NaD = 5.4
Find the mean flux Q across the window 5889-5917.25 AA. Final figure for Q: 25.8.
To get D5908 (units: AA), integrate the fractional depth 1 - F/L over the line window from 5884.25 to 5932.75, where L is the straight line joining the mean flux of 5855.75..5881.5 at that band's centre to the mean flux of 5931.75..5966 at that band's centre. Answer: 4.4 AA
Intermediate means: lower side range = 29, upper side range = 30.2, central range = 26.9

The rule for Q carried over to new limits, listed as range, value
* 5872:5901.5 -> 25.6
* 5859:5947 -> 28.1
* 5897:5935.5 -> 28.2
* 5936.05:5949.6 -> 30.3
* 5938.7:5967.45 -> 30.1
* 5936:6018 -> 30.4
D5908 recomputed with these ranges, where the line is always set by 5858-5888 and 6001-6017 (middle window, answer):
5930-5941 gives -0.1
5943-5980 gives -0.1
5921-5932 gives 0.2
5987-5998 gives -0.3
